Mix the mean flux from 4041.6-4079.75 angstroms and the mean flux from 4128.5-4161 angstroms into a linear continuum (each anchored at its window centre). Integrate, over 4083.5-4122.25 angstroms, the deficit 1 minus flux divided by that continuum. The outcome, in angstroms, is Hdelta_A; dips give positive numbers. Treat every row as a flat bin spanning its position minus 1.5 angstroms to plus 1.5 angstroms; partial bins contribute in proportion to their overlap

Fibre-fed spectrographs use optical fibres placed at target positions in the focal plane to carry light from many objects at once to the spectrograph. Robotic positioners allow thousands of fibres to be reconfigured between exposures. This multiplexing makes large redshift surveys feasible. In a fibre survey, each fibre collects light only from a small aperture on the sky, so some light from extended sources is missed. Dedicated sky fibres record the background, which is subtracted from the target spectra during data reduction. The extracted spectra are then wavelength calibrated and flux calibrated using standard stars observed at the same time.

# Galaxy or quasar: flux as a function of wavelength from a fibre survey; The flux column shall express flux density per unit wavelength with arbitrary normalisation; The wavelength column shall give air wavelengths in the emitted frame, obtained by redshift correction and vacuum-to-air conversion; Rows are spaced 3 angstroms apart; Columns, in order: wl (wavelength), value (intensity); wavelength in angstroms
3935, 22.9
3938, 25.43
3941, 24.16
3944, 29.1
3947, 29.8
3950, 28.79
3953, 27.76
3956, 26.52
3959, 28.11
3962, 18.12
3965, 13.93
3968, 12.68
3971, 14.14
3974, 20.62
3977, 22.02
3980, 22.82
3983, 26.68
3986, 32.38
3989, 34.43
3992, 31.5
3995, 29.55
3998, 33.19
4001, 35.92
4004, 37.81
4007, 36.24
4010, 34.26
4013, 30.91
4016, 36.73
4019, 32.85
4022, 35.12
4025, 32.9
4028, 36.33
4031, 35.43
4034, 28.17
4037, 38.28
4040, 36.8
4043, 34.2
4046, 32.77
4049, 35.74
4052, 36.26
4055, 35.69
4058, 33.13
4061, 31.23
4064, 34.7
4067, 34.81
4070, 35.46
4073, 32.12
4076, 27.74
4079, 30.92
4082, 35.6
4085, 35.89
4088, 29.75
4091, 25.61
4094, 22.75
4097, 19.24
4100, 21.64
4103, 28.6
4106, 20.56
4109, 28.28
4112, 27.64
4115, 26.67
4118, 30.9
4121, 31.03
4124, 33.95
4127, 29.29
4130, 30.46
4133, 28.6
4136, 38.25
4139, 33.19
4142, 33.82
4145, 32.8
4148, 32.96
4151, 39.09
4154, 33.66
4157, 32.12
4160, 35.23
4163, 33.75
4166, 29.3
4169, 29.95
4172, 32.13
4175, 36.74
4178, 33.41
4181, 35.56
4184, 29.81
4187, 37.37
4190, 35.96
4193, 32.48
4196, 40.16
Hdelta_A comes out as 7.8 angstroms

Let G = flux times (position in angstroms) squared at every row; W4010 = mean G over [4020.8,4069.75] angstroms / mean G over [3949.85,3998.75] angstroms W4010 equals 1.45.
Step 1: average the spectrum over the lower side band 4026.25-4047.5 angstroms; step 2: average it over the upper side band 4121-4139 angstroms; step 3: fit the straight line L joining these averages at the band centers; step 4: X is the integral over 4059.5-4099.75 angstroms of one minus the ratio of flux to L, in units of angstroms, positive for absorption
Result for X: 4.0 angstroms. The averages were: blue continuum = 34.5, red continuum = 32.1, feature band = 30.2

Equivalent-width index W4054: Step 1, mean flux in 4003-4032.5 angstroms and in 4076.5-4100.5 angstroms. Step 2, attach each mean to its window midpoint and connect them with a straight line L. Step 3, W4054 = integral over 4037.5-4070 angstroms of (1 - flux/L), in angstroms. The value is -3.5 angstroms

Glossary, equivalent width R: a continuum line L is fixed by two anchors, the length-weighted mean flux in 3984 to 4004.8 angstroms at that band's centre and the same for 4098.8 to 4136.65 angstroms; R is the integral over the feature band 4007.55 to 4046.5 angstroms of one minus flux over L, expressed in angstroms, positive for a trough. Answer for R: -2.7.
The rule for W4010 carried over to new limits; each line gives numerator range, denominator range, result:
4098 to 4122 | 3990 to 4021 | 0.83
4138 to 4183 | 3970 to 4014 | 1.23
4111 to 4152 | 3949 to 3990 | 1.49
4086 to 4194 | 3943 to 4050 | 1.11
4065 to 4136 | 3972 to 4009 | 1.03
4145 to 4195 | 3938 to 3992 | 1.53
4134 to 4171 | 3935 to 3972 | 1.59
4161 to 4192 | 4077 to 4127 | 1.23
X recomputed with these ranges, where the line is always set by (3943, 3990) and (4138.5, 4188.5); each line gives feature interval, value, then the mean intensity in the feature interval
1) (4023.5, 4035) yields -2.7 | 33.4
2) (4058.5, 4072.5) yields -2.4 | 33.8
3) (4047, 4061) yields -3.2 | 34.7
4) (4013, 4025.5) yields -3.5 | 34.1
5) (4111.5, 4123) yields 0.7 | 29.4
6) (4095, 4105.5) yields 2.6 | 22.9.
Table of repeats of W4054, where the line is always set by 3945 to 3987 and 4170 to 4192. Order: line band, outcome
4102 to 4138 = 1.82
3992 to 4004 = -4.12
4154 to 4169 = 0.37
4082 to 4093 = -0.51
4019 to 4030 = -3.53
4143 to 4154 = -0.72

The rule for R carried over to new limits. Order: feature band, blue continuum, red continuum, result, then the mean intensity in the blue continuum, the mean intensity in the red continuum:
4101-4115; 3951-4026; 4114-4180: 2.41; 28.3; 32.7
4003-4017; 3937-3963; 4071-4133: -3.94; 26.6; 28.5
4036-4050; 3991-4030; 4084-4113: -1.97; 34.2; 25.8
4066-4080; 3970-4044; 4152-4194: 0.10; 31.7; 33.5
